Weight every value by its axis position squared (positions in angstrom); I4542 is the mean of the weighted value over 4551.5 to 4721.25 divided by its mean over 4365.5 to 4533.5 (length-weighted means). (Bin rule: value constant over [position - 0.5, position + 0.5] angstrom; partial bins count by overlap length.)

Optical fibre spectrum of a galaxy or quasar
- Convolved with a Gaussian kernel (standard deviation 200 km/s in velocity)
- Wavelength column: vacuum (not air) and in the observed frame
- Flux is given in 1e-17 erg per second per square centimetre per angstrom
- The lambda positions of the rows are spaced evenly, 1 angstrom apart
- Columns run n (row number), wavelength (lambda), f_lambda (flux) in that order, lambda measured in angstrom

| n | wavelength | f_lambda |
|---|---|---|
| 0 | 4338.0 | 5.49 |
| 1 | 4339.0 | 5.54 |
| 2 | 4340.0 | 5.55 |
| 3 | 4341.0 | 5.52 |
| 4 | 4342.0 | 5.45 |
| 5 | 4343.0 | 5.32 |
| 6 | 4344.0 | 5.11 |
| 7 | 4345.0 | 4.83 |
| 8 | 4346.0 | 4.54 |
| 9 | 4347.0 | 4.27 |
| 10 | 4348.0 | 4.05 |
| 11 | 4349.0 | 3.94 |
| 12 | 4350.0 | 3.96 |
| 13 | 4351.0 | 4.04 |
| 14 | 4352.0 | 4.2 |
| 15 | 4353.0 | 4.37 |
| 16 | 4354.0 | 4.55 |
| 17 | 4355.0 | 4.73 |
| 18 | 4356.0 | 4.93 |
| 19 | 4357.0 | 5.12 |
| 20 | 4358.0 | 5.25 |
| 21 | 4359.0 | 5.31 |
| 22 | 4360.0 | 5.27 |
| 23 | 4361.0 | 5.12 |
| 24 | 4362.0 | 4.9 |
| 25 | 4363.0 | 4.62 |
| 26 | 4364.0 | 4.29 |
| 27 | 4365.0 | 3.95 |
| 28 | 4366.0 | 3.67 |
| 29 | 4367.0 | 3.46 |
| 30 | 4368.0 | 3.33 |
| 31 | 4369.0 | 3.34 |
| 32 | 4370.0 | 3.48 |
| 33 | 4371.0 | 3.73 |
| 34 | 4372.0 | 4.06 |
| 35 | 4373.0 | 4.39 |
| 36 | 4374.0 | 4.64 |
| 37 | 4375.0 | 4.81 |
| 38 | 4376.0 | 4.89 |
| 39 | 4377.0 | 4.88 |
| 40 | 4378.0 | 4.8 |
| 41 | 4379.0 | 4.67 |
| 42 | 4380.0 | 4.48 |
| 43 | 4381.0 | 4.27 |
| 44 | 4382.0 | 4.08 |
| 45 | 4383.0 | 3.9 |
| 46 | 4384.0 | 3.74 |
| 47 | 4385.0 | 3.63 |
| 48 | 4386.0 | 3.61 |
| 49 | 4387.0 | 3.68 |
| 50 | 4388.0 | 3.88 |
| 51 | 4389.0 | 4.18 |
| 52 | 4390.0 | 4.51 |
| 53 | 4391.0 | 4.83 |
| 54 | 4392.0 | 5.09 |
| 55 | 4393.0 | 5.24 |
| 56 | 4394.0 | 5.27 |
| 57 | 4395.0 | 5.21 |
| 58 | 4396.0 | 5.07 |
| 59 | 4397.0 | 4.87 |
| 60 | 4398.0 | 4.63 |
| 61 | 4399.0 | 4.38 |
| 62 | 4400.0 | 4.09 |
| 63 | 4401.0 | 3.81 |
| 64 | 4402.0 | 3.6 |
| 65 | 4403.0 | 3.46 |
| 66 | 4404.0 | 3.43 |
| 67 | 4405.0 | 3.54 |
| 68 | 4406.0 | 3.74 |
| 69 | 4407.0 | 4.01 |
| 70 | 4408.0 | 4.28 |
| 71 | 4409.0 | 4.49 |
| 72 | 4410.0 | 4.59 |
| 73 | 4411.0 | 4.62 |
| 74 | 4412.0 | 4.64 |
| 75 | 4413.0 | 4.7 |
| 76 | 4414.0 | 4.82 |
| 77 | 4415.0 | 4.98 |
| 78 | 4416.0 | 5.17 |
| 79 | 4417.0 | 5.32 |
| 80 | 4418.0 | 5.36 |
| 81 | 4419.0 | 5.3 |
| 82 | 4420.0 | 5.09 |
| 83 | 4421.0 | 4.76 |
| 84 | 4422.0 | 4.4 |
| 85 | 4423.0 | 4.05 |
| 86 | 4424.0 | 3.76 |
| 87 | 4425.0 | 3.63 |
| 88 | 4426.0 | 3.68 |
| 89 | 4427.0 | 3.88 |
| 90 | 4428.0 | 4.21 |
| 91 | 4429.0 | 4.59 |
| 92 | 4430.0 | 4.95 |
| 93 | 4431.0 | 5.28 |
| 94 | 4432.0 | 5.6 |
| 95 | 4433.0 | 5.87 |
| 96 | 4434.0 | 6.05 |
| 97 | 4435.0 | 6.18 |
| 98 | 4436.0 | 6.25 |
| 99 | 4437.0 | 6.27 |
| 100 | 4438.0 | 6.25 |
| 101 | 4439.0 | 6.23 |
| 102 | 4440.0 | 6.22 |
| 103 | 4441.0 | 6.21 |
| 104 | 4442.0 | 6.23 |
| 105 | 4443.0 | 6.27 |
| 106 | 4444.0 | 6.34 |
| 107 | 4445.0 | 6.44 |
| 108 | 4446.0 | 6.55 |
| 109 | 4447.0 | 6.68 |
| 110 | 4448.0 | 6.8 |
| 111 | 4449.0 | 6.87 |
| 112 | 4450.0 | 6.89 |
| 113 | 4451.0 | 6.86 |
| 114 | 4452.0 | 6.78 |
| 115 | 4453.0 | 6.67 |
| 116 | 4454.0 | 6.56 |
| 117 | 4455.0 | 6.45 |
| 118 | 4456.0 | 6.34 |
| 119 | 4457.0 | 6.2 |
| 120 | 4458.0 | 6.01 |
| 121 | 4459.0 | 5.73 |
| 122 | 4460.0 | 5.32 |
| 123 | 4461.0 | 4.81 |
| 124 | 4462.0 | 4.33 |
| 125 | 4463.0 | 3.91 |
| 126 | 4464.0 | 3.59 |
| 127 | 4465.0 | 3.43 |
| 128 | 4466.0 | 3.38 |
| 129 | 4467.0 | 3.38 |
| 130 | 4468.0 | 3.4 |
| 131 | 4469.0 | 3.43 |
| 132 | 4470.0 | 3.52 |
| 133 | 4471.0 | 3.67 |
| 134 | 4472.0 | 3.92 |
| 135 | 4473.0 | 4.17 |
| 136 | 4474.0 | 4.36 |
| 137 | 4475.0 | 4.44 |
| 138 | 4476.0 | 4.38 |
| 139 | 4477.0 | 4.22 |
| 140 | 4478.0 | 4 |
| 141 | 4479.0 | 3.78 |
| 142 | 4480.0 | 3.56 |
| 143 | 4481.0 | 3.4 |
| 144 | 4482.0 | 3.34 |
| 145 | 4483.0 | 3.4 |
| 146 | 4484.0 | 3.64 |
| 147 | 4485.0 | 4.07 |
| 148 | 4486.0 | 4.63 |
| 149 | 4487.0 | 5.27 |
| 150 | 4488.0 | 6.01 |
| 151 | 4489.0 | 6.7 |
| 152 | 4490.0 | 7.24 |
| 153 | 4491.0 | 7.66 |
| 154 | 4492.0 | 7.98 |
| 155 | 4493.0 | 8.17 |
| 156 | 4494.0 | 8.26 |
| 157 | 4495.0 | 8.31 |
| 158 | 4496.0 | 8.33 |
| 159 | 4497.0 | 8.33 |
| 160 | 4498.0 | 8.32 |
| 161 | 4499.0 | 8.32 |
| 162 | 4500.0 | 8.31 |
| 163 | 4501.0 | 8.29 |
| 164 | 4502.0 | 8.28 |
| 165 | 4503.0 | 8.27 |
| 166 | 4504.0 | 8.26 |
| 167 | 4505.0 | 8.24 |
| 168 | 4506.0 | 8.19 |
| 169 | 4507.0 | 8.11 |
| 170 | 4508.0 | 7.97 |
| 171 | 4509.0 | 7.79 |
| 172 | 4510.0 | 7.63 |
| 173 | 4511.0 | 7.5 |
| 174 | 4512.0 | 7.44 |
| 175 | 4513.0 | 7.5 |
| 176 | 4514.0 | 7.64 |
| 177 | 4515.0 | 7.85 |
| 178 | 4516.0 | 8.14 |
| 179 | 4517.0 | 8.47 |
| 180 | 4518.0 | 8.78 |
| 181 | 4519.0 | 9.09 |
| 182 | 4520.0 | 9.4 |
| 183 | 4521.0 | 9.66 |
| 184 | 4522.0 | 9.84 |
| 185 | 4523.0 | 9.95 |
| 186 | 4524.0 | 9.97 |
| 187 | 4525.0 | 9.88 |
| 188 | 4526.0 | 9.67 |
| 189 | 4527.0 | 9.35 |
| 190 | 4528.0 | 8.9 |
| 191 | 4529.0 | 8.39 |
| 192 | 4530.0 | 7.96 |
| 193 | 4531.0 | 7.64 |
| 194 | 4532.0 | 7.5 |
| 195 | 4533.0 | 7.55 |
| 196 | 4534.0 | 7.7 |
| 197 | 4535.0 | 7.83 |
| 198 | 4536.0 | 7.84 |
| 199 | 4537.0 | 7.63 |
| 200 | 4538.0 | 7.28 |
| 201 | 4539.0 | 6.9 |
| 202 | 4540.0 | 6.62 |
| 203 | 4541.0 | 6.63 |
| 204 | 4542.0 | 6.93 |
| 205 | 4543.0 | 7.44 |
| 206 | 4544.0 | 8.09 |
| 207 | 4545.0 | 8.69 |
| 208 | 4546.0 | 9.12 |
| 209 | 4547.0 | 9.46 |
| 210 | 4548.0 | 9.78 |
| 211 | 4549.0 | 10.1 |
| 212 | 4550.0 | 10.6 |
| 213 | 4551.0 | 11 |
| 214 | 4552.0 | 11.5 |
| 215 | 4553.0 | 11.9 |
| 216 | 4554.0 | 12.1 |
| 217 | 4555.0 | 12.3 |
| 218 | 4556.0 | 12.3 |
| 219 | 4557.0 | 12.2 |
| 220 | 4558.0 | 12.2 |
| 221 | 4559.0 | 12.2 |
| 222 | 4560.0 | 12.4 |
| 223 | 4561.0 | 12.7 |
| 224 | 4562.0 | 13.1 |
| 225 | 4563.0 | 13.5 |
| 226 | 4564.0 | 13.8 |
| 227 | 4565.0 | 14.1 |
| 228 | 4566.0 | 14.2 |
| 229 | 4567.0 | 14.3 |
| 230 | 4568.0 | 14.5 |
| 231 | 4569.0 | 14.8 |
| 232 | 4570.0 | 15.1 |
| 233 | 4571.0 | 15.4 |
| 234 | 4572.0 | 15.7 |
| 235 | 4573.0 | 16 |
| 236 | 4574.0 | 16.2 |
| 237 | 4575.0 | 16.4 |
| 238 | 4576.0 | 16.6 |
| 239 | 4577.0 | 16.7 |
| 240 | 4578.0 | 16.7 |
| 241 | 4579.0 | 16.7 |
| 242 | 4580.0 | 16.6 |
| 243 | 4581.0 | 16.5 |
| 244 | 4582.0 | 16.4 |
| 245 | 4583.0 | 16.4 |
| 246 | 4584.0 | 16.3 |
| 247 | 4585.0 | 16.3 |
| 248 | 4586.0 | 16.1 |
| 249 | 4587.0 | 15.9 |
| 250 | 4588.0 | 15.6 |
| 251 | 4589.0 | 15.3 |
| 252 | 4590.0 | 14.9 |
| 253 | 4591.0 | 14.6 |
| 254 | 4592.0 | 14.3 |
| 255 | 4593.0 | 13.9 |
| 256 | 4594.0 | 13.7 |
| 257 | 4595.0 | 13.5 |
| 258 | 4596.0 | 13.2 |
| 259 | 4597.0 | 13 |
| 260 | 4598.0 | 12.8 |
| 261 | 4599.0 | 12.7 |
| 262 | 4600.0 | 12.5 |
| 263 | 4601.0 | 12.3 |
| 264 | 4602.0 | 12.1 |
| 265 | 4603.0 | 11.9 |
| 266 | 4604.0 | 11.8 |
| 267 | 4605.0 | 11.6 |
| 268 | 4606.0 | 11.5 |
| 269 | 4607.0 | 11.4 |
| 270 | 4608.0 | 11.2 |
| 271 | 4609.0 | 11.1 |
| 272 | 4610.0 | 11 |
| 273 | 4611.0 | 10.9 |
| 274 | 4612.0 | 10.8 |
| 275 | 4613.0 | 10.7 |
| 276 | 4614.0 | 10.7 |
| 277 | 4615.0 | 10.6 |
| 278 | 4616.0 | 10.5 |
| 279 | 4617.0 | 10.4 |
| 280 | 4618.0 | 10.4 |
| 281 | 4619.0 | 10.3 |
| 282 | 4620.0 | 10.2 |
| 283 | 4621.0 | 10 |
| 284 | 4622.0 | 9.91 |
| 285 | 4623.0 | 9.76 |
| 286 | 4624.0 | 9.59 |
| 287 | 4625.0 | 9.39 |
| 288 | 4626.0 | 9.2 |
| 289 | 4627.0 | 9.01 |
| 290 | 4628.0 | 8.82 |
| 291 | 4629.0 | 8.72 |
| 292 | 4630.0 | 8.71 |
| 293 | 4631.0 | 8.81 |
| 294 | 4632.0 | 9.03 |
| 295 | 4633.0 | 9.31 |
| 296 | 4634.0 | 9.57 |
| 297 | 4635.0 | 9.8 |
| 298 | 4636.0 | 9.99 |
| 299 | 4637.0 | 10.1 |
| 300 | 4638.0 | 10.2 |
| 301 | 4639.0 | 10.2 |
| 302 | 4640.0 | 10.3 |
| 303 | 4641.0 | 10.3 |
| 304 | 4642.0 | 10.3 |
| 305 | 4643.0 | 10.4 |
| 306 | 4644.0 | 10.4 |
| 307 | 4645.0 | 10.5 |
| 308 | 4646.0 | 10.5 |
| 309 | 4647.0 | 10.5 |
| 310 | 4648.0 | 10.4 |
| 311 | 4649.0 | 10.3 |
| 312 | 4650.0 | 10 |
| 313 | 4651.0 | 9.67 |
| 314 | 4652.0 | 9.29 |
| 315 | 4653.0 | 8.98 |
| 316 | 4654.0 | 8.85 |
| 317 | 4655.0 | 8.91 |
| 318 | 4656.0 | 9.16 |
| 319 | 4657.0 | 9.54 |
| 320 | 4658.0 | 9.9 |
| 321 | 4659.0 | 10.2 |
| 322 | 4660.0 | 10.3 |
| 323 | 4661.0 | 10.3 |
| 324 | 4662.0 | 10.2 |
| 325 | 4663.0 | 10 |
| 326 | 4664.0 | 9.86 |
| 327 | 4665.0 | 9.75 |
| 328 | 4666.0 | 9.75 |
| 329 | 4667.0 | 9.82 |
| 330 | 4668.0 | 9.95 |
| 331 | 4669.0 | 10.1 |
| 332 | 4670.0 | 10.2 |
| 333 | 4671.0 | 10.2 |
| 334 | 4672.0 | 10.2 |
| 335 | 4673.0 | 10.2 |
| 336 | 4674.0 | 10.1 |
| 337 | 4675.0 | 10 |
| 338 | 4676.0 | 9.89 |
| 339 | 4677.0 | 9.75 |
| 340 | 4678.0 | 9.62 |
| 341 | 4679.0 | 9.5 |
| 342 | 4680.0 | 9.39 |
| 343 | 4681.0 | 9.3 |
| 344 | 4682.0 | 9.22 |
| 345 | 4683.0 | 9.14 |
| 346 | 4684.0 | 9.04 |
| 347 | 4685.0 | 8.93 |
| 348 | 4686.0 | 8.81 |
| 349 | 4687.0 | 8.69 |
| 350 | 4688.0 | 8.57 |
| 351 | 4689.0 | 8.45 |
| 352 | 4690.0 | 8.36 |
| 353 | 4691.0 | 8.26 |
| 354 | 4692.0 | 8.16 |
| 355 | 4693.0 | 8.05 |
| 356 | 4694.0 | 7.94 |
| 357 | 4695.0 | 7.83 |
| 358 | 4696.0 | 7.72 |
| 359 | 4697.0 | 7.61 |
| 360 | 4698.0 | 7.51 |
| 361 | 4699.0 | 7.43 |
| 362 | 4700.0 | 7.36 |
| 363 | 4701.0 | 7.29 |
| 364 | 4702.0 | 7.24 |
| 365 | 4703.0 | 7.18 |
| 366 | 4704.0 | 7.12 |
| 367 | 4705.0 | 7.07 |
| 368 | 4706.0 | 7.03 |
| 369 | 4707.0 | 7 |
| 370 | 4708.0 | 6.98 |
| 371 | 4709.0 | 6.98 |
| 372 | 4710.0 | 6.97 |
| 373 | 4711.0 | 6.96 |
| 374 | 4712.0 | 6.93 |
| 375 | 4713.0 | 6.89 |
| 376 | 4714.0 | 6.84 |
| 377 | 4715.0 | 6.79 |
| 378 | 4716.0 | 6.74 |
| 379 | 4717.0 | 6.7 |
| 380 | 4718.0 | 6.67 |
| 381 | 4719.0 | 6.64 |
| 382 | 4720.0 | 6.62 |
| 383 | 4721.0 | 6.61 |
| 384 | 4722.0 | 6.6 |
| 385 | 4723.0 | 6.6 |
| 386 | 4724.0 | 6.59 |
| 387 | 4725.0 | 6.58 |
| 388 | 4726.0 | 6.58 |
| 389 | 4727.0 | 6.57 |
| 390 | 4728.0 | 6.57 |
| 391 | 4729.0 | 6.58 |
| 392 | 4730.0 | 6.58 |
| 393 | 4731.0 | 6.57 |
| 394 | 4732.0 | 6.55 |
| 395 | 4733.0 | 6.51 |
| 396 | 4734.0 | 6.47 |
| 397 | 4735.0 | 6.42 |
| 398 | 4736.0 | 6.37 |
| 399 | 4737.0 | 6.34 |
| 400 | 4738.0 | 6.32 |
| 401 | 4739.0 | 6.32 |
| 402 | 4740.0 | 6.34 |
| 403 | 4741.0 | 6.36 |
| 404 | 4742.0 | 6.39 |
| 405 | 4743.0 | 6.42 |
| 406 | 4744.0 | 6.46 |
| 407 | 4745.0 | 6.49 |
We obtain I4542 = 2.03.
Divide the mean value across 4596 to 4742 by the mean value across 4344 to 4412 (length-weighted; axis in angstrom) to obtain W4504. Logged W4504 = 2.07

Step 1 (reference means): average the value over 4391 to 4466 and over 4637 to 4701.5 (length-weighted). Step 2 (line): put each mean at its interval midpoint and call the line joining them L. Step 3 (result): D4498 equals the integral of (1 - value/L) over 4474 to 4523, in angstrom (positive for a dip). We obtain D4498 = -4.3 angstrom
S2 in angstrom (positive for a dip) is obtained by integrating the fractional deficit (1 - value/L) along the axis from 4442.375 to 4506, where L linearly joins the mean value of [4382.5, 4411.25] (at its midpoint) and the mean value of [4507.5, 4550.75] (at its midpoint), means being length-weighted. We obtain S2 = 8.2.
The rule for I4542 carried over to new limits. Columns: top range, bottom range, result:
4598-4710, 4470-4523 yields 1.51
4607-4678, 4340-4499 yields 2.22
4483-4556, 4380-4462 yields 1.70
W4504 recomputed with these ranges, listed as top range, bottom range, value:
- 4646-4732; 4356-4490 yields 1.76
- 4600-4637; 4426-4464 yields 1.76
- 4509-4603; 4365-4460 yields 2.36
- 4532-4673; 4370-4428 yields 2.59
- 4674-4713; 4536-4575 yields 0.70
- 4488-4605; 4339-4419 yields 2.46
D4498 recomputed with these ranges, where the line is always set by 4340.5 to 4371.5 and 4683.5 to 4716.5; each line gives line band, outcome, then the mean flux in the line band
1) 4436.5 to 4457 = -4.61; 6.49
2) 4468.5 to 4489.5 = 5.29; 4.19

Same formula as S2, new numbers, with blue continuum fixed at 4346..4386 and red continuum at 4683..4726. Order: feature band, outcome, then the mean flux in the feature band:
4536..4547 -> -3.18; 7.63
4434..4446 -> -3.03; 6.27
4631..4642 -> -4.97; 9.85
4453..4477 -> 2.88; 4.59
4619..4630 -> -4.60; 9.46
